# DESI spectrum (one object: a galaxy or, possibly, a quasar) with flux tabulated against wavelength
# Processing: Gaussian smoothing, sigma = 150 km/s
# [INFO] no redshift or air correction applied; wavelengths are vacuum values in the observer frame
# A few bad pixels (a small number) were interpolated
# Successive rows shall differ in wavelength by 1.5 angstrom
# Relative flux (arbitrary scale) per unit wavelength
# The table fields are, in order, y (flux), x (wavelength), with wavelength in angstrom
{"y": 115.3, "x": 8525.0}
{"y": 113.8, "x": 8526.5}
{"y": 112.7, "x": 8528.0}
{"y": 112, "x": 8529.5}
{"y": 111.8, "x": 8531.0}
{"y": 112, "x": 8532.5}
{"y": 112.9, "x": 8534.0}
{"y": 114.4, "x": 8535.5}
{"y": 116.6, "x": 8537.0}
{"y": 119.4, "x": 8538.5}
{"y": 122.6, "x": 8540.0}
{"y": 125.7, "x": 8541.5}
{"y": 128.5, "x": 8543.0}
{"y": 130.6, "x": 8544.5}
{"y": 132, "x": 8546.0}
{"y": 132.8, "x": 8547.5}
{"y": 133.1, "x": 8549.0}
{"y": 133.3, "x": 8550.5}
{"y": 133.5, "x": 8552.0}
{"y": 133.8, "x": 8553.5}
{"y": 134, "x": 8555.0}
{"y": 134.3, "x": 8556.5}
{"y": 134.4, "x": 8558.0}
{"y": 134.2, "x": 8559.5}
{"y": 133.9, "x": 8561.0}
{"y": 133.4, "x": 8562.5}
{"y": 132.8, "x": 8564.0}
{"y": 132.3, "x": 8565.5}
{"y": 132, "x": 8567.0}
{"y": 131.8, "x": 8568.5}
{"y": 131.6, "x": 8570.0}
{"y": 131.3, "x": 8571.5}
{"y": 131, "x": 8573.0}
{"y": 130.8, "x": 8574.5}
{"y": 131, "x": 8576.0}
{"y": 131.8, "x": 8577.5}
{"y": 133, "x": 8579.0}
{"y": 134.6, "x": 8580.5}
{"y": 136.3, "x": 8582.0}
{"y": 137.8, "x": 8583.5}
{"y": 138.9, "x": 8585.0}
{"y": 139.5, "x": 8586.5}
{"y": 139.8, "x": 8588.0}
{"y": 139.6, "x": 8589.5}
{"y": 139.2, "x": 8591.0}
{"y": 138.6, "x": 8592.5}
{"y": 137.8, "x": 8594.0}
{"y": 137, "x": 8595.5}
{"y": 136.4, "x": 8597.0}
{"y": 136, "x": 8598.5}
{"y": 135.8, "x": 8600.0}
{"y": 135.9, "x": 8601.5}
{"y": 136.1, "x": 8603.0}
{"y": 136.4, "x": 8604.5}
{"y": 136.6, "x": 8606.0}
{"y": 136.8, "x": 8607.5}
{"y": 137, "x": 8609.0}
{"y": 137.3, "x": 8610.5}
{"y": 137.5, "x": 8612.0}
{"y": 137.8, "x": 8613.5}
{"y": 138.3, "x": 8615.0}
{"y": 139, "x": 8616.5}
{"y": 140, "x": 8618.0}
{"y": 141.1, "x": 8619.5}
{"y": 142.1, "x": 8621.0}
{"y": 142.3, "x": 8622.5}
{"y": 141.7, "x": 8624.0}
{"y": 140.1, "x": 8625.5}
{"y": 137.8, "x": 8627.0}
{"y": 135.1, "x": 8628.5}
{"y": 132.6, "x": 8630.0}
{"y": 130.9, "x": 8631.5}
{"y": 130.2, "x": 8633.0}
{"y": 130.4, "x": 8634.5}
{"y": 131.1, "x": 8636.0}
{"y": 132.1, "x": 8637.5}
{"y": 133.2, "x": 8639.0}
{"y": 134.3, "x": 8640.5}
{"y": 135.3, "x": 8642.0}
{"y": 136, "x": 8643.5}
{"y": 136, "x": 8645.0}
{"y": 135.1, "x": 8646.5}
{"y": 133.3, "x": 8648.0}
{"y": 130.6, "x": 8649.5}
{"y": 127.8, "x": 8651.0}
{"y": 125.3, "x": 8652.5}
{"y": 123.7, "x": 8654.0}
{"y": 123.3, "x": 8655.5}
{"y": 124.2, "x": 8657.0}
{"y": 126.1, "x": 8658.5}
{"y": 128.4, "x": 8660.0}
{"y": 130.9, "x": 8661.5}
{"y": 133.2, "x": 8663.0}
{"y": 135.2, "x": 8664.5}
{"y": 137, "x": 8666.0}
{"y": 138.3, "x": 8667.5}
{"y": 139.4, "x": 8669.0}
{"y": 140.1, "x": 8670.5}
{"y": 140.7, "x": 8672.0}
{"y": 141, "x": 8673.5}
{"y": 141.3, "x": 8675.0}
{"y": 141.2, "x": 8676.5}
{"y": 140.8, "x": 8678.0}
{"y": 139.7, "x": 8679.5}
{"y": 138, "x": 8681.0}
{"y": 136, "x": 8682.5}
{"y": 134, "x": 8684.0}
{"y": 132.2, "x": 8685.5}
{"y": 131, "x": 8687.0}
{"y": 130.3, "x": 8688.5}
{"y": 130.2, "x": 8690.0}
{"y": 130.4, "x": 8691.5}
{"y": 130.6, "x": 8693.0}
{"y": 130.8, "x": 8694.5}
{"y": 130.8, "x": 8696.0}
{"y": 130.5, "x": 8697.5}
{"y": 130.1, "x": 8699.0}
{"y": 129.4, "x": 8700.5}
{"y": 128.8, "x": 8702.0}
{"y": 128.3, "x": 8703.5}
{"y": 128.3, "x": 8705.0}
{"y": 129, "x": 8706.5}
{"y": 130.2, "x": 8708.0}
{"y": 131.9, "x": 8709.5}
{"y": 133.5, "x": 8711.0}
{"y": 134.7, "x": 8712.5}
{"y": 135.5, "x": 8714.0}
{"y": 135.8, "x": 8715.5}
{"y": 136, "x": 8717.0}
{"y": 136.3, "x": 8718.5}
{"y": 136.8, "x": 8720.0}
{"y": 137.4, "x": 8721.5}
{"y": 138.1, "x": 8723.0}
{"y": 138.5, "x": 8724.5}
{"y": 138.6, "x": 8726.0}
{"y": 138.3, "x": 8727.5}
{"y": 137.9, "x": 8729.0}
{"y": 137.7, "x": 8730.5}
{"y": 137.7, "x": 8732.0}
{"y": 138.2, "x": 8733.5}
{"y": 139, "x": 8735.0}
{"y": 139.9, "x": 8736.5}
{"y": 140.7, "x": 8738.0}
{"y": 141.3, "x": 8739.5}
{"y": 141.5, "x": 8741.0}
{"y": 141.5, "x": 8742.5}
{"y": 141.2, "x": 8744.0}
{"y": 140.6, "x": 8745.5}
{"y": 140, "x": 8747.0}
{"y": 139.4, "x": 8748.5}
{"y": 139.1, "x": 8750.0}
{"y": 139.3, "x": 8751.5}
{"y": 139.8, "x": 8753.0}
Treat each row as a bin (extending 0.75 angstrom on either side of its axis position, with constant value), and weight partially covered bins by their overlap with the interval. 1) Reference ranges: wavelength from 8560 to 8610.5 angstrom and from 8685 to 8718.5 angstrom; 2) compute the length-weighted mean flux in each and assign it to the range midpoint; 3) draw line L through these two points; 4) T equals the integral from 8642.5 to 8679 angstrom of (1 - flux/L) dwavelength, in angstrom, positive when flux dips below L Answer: -0.3 angstrom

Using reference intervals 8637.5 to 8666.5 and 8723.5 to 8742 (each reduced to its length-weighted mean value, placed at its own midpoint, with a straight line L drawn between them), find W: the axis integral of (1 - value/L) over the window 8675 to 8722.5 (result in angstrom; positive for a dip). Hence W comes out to 0.82 angstrom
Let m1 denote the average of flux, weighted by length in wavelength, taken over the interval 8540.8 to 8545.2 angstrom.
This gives 128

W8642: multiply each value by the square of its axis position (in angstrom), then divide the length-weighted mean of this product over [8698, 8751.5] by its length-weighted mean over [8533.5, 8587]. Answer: 1.08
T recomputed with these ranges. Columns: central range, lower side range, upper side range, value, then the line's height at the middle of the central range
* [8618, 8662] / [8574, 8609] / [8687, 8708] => 0.2 angstrom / 133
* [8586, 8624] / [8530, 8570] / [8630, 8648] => -2.1 angstrom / 131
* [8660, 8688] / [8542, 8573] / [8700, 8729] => -0.7 angstrom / 134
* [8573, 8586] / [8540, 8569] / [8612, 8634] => 0.0 angstrom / 134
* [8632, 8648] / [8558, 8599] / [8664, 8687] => 0.4 angstrom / 137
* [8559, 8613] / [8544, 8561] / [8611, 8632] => 0.2 angstrom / 136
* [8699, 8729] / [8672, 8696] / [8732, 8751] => 0.8 angstrom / 138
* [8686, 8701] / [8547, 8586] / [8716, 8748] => 0.8 angstrom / 138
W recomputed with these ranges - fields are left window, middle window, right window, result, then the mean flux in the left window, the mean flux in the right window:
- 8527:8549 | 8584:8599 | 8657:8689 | -1.4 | 121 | 136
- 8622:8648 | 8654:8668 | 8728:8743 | 0.6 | 135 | 139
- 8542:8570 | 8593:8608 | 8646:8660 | -0.7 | 133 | 128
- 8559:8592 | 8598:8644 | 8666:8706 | -0.7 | 134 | 134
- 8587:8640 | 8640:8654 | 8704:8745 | 0.5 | 137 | 137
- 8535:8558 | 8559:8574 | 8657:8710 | -0.4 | 129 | 133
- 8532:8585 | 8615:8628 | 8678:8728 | -0.9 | 130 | 133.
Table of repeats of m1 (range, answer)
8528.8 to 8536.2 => 113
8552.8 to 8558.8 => 134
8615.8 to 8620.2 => 140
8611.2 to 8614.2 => 138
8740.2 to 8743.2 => 141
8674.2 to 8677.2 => 141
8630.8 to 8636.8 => 131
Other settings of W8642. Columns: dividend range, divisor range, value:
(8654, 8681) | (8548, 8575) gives 1.04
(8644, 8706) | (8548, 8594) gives 1.01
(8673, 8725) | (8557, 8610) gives 1.02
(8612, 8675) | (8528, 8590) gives 1.06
